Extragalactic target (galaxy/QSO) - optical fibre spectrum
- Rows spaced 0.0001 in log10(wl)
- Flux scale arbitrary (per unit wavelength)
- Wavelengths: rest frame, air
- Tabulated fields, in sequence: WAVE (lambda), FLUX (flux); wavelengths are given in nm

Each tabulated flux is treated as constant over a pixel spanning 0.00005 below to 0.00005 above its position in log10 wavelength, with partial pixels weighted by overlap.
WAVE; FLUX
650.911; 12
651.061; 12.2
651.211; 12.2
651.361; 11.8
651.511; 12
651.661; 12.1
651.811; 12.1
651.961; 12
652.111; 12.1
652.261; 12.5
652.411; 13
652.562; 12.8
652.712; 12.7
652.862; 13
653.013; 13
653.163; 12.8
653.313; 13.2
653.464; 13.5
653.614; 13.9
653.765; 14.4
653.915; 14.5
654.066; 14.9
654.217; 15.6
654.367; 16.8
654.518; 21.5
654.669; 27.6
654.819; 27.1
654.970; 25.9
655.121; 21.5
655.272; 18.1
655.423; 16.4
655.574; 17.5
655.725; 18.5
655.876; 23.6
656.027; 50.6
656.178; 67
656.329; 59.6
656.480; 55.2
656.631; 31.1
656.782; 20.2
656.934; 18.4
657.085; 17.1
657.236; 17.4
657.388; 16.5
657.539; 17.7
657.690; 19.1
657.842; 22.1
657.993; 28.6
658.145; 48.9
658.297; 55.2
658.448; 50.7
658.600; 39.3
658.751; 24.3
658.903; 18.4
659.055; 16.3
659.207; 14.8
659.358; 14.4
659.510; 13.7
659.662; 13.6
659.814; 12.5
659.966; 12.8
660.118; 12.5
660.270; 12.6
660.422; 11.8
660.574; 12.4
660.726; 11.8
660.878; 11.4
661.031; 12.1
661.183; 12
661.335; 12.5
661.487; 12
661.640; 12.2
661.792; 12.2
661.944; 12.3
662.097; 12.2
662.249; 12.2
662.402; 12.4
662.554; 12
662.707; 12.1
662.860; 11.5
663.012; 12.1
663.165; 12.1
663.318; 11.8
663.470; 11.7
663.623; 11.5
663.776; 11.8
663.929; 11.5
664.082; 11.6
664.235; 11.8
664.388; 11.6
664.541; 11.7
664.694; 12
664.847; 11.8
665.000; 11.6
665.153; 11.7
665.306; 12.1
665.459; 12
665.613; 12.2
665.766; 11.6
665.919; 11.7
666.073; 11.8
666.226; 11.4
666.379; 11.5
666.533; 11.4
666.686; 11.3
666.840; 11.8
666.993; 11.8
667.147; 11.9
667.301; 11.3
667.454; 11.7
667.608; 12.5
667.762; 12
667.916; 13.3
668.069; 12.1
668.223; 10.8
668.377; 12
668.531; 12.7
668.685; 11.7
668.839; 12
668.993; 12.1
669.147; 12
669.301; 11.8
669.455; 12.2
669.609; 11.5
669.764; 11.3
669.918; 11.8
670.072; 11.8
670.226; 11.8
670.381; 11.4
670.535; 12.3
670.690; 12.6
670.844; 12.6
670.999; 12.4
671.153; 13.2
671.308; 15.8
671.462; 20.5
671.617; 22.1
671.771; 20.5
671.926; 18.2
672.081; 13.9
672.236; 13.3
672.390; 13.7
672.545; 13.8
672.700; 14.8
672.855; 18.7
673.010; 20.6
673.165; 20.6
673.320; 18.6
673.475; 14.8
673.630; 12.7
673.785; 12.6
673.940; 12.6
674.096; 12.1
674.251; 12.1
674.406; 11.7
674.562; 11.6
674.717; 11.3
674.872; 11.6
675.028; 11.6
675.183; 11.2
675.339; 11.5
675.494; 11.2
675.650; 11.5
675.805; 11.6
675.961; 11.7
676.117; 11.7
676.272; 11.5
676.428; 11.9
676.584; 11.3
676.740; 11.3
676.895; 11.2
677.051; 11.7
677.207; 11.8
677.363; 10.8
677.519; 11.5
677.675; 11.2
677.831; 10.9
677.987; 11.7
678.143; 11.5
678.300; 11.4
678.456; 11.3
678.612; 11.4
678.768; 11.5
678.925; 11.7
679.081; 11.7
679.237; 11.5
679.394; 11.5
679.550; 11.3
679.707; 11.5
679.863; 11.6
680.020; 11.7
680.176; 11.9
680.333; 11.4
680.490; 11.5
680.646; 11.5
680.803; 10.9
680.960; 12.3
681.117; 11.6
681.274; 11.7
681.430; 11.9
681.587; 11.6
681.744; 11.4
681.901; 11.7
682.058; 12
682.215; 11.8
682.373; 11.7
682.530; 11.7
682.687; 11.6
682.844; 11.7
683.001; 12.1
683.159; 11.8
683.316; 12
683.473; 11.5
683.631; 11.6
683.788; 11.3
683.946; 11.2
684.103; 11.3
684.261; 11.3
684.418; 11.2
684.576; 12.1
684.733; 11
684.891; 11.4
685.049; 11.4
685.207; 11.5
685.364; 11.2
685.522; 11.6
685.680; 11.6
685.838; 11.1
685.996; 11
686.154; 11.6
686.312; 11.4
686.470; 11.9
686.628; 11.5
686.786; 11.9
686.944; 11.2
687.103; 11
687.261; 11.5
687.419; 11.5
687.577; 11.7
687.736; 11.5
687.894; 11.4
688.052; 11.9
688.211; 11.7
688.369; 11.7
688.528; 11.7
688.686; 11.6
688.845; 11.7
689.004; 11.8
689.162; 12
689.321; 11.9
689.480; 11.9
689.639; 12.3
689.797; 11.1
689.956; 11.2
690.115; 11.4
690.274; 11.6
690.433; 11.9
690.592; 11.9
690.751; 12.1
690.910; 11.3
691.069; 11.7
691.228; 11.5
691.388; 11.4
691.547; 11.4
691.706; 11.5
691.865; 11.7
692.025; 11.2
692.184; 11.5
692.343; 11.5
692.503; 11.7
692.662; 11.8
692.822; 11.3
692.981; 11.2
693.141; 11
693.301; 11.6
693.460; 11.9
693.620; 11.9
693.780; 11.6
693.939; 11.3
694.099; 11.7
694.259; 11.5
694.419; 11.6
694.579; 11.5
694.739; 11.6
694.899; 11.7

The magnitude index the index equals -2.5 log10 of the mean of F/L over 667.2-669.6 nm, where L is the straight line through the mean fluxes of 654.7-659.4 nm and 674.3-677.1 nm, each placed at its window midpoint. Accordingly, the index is 0.46 mag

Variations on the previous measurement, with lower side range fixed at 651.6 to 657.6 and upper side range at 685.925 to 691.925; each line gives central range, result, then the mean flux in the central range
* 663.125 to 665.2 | 0.49 mag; 11.7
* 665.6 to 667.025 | 0.47 mag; 11.6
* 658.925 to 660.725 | 0.41 mag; 13.5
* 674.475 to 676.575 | 0.31 mag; 11.5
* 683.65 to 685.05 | 0.14 mag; 11.4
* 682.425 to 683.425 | 0.13 mag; 11.8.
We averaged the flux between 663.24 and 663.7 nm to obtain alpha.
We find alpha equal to 11.7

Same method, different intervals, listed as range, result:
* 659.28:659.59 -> 14.1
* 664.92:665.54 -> 11.8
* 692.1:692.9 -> 11.6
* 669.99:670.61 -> 11.8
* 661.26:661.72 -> 12.2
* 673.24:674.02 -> 14.3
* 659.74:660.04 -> 12.6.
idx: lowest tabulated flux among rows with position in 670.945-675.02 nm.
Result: 11.3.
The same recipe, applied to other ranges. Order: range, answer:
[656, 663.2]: 11.4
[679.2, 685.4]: 10.9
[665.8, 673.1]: 10.8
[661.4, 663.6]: 11.5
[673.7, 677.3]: 11.2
